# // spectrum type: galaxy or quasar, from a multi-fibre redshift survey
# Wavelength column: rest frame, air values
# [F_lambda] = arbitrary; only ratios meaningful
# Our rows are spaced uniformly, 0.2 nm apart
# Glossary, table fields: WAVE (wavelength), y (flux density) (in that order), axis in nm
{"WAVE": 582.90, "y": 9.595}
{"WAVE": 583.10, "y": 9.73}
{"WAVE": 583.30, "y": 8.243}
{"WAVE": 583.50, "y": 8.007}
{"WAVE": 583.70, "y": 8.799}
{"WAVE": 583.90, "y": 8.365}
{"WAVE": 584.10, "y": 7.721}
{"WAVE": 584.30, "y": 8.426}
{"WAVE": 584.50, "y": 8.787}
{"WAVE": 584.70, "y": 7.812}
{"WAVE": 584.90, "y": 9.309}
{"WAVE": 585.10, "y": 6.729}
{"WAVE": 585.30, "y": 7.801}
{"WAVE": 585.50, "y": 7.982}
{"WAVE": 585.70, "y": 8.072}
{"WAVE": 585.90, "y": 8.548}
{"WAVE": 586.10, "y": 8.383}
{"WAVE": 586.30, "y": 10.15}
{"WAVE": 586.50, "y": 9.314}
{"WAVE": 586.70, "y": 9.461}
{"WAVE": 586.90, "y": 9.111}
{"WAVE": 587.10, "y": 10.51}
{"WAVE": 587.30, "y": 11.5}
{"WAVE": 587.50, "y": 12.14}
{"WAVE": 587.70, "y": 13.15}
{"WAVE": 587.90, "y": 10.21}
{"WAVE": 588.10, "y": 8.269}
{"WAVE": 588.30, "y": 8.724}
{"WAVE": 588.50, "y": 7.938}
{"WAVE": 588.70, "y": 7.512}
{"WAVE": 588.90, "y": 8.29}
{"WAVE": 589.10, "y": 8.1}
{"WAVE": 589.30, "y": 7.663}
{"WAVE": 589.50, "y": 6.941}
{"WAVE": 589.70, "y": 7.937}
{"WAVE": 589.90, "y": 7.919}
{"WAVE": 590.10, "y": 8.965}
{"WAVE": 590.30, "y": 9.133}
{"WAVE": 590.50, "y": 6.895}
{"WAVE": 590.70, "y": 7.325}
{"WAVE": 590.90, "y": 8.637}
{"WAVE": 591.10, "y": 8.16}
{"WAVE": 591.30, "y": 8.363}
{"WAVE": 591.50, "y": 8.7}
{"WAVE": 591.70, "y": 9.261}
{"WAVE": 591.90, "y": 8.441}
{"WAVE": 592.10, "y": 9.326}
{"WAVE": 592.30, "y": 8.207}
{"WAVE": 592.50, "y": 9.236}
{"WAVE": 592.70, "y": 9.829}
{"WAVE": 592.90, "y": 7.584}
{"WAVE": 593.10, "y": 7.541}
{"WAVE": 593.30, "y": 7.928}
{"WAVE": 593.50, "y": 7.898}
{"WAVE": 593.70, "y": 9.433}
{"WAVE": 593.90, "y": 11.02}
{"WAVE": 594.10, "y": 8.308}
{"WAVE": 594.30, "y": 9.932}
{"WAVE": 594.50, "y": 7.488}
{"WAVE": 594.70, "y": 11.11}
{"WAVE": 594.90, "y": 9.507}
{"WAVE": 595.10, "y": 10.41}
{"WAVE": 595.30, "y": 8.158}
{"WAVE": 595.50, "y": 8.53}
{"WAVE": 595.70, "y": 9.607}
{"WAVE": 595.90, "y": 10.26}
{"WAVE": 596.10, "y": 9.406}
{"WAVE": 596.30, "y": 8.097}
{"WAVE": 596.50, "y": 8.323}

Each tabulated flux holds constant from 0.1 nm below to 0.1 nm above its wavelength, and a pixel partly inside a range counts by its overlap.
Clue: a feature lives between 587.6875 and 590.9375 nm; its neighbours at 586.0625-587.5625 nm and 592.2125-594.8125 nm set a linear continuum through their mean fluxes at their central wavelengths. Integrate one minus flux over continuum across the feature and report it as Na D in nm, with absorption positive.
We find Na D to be 0.45 nm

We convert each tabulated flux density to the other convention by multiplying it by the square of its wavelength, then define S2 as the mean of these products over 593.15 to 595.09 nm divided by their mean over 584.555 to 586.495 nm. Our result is 1.13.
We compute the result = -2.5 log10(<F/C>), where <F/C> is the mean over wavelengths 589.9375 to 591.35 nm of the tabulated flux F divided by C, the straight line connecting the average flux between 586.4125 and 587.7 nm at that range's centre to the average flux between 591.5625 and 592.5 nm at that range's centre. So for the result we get 0.14 mag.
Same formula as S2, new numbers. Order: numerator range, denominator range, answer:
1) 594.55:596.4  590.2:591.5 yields 1.17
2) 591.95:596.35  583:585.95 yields 1.13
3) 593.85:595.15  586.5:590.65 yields 1.09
